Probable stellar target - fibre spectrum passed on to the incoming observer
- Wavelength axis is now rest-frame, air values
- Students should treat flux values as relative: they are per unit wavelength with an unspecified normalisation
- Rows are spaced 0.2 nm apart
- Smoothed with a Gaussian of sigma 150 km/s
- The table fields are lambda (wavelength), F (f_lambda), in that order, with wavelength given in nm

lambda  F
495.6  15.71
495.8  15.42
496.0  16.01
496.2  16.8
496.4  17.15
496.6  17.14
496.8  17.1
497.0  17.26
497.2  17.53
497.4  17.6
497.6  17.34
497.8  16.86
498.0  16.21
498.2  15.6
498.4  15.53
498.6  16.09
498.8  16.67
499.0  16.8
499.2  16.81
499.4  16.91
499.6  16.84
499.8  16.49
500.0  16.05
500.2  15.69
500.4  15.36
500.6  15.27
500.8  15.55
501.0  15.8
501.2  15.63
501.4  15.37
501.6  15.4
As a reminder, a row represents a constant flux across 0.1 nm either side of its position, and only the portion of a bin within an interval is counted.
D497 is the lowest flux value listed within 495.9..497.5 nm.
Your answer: 16.01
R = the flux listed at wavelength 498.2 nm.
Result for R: 15.6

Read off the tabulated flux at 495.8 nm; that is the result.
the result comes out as 15.42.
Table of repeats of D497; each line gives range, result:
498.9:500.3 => 15.69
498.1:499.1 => 15.53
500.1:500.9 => 15.27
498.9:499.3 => 16.8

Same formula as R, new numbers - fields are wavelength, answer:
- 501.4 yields 15.37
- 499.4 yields 16.91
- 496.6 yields 17.14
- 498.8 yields 16.67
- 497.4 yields 17.6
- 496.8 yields 17.1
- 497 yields 17.26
